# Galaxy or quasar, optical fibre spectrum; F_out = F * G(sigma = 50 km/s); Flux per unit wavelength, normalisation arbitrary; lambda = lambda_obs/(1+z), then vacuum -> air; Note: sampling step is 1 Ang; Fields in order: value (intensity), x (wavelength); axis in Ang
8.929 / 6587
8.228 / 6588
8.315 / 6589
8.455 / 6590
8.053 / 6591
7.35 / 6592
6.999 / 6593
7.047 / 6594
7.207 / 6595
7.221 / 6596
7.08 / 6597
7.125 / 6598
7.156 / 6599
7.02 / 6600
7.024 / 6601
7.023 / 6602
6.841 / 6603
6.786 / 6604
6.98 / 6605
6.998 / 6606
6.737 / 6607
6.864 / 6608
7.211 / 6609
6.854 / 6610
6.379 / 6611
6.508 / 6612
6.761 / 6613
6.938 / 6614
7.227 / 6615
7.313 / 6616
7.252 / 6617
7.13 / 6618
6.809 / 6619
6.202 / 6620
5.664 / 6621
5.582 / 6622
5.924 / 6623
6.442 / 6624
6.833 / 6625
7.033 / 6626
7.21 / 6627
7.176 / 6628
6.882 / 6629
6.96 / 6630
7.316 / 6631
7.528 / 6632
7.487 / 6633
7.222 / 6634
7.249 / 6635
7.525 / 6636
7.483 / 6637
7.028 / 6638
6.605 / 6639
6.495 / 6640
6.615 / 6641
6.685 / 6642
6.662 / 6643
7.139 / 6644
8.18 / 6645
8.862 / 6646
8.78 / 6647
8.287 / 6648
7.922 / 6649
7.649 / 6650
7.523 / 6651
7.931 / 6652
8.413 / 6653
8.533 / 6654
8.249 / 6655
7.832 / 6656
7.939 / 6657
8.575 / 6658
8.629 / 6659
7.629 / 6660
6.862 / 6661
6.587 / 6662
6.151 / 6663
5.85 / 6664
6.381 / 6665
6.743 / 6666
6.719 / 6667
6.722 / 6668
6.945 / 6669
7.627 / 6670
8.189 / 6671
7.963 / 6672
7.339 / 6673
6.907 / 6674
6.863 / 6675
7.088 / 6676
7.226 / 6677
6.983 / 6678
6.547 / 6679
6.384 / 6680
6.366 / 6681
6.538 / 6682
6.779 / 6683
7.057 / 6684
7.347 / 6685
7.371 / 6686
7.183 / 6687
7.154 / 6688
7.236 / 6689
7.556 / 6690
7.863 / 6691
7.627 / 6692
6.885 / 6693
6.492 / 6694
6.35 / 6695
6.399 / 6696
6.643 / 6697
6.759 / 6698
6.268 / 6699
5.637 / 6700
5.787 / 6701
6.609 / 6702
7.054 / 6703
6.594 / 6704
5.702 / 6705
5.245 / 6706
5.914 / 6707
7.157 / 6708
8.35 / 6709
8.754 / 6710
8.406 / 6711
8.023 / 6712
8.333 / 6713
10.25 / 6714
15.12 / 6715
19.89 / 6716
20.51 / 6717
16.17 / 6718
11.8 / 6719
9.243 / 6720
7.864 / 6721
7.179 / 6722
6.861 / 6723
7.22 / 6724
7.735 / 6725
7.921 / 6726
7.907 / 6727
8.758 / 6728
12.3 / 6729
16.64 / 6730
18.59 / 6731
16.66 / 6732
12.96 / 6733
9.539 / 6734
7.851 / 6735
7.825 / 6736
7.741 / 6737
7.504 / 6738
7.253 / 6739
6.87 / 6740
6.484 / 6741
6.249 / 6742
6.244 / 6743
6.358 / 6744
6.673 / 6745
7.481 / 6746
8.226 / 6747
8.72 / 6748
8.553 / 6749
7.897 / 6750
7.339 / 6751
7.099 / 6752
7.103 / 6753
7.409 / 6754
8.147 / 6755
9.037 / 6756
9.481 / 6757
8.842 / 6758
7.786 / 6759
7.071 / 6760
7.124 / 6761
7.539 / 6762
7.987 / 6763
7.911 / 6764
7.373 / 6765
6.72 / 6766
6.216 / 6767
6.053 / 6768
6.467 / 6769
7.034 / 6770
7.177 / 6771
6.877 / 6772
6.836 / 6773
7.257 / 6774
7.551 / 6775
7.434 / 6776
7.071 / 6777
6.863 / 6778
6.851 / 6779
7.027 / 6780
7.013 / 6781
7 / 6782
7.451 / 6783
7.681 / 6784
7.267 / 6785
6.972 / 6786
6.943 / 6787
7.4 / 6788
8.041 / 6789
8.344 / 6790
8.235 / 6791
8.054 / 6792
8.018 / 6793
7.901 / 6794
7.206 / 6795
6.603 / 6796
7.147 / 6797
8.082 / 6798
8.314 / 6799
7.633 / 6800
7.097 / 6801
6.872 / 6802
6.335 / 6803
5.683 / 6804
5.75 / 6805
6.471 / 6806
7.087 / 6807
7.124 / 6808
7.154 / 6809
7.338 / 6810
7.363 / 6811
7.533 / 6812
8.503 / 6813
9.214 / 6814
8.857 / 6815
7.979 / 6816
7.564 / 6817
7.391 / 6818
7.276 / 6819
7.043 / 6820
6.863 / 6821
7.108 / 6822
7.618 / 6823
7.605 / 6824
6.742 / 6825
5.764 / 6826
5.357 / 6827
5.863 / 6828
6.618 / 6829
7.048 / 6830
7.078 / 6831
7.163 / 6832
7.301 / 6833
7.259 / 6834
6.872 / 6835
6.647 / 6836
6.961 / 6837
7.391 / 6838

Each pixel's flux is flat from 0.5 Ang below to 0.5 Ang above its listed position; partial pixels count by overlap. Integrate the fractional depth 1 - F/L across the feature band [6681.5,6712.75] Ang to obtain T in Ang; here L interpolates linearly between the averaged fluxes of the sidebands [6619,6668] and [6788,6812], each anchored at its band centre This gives 1.35 Ang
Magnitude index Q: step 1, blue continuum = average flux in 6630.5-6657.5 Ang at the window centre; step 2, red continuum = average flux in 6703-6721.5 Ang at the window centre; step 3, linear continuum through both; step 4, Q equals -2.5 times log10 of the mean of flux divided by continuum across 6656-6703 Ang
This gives 0.26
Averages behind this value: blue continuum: 7.6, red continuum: 10.1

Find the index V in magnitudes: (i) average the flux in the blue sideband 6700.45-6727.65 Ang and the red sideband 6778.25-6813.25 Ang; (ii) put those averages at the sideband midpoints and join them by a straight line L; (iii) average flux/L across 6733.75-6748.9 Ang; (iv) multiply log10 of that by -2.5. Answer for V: 0.16 mag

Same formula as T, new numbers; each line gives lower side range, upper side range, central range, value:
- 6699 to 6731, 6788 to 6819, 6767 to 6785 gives 2.4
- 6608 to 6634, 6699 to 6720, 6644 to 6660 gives -0.8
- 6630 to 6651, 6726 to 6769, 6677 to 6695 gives 2.0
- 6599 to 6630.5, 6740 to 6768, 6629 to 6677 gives -2.8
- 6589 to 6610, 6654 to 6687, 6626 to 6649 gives -0.6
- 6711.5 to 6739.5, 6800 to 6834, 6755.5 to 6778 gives 4.4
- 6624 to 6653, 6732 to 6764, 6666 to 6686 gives 1.4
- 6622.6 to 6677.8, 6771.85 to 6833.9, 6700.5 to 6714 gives 0.2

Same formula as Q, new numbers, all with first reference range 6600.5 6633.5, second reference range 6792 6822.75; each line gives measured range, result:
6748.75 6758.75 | -0.12 mag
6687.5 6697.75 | 0.01 mag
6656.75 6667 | -0.02 mag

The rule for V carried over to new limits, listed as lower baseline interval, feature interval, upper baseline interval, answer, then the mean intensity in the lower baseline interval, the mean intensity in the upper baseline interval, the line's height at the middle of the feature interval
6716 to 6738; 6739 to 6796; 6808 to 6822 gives 0.27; 11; 7.66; 9.49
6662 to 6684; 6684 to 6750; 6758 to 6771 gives -0.23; 6.87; 7.18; 7.02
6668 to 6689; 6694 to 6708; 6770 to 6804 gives 0.14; 7.09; 7.32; 7.14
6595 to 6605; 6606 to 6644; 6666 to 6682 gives 0.03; 7.04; 7.03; 7.04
